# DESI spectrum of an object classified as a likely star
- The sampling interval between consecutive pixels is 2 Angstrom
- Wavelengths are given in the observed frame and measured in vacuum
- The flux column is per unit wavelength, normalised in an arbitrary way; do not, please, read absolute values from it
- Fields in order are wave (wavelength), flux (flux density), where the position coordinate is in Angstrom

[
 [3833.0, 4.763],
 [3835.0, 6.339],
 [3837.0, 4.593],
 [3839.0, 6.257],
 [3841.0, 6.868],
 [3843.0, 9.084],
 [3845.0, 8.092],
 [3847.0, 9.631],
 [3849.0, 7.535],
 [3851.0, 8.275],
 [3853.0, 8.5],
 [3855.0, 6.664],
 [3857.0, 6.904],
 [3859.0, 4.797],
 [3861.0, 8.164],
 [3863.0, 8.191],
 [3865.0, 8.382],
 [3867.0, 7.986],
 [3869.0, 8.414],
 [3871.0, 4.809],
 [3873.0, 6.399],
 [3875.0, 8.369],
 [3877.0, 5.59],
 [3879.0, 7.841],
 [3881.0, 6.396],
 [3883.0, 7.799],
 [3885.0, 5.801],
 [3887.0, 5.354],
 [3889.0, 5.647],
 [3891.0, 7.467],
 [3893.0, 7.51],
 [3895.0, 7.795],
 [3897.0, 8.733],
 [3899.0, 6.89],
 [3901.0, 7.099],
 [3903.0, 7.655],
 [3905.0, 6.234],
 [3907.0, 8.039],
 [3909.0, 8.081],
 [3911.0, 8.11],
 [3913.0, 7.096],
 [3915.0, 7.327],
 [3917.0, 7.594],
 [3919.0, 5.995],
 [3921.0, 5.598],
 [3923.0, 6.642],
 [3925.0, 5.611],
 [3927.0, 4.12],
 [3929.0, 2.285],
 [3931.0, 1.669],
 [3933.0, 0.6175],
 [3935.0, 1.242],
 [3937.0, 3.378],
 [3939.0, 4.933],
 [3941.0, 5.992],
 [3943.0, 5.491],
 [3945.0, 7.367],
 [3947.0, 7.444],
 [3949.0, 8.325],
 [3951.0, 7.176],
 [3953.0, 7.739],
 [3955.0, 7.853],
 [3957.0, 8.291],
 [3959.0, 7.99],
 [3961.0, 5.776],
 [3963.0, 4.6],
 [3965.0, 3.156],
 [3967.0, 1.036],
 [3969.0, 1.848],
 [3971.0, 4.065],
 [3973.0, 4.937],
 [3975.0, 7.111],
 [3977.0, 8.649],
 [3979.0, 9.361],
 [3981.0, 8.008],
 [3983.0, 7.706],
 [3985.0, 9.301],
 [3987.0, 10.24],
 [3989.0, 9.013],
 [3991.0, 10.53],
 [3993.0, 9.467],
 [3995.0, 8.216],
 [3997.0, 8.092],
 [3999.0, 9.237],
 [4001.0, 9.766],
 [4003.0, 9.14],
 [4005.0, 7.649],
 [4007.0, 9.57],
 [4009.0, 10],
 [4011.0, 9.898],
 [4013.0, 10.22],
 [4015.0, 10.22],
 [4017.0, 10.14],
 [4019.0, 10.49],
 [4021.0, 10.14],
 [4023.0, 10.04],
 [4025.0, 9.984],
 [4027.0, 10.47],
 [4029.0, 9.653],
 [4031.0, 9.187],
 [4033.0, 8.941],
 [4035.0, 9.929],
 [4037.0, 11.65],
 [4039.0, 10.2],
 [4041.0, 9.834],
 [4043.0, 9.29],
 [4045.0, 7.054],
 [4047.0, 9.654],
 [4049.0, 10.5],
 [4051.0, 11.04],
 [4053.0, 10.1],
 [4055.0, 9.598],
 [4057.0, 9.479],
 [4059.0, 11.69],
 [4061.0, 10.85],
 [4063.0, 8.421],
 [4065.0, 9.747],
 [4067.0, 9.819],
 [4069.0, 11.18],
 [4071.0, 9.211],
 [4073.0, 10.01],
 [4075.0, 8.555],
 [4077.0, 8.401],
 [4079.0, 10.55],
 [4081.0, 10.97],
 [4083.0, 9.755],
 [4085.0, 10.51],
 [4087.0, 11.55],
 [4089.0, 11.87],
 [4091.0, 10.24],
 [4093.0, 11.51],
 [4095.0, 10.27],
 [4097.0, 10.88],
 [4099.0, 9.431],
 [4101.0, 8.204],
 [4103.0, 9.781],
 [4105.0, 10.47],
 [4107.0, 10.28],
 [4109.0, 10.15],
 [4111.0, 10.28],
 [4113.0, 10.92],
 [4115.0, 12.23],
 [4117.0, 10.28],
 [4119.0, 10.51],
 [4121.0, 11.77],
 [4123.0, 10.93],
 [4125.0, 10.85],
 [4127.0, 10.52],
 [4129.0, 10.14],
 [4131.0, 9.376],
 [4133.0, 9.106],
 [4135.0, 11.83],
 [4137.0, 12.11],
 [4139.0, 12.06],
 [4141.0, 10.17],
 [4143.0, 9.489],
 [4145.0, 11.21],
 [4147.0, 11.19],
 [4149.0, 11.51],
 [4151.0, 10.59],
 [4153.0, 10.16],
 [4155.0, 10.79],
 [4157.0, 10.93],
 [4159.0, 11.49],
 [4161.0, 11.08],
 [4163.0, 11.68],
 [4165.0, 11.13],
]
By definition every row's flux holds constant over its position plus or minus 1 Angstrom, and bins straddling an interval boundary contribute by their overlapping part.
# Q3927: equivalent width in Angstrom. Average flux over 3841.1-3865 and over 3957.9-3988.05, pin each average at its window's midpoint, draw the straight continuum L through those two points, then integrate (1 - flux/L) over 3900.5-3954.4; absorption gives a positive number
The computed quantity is 7.6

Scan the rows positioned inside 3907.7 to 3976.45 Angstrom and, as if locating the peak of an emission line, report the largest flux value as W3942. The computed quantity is 8.325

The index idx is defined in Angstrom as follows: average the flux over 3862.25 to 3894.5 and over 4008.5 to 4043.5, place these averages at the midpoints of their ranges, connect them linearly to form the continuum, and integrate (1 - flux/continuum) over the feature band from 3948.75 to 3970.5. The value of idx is 7.4 Angstrom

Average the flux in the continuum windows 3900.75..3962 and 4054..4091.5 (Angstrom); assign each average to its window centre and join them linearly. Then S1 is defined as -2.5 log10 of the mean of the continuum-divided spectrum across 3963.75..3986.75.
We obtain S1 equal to 0.22 mag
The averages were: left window 6.08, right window 10.1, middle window 6.05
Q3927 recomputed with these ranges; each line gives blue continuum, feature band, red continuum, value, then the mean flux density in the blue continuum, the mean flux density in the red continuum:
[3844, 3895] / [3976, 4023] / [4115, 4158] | -2.1 Angstrom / 7.23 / 10.8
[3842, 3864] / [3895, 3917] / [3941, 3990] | -0.7 Angstrom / 7.8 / 6.75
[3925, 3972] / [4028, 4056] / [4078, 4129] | -4.8 Angstrom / 4.9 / 10.6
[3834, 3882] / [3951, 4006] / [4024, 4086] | 9.5 Angstrom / 7.25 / 9.88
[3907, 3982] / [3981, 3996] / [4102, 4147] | -4.6 Angstrom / 5.77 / 10.7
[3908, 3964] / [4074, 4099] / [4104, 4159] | -1.9 Angstrom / 5.87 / 10.7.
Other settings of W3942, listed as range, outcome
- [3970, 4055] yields 11.65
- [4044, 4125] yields 12.23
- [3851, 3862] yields 8.5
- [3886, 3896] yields 7.795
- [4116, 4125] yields 11.77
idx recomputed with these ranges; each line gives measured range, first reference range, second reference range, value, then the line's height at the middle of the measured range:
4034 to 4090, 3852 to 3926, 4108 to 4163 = -2.0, 9.7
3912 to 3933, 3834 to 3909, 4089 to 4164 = 7.2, 7.9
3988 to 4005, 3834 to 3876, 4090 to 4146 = -0.1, 9.06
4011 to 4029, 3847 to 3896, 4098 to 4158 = -2.0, 9.14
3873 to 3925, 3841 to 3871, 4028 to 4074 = 7.6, 8.23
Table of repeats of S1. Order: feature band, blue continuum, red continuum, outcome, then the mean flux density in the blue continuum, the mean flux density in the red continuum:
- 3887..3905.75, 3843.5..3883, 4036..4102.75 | 0.106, 7.45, 10.1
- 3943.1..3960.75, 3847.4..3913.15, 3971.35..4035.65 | 0.109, 7.25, 9.17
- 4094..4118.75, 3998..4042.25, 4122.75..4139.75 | 0.028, 9.83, 10.7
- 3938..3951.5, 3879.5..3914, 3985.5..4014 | 0.227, 7.17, 9.36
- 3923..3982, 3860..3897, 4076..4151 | 0.461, 7.15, 10.6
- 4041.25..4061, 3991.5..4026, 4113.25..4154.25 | 0.012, 9.56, 10.8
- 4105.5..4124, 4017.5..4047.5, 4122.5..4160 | -0.029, 9.78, 10.8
